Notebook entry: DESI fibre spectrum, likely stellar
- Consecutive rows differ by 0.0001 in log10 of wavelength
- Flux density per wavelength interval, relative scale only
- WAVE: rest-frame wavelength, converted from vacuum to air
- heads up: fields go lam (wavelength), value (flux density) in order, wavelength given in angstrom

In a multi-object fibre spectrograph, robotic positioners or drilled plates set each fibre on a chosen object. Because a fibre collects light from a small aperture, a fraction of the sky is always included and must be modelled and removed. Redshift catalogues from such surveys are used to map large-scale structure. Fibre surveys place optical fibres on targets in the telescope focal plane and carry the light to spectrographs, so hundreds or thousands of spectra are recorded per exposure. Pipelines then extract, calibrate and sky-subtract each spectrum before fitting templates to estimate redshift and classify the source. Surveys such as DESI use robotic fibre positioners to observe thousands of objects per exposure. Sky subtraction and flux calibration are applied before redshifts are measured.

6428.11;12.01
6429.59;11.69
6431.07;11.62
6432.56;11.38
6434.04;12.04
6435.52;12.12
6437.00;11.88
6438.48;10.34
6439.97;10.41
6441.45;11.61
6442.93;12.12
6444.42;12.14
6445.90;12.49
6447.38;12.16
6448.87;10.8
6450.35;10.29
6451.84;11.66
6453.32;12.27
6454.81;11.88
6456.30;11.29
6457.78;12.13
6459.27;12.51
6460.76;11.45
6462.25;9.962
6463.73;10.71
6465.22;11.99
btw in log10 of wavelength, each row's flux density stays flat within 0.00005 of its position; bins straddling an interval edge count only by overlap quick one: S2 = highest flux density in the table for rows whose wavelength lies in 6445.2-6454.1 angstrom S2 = 12.49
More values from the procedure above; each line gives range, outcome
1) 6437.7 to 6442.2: 11.61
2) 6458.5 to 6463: 12.51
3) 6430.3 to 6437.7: 12.12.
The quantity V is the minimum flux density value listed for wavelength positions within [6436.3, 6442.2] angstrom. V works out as 10.34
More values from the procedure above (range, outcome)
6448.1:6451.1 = 10.29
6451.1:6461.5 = 11.29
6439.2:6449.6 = 10.41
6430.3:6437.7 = 11.38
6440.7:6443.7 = 11.61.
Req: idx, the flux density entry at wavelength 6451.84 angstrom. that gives 11.66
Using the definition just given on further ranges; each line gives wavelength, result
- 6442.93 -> 12.12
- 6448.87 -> 10.8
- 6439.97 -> 10.41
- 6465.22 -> 11.99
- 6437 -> 11.88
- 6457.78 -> 12.13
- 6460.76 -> 11.45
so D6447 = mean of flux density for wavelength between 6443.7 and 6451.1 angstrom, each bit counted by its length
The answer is 11.6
